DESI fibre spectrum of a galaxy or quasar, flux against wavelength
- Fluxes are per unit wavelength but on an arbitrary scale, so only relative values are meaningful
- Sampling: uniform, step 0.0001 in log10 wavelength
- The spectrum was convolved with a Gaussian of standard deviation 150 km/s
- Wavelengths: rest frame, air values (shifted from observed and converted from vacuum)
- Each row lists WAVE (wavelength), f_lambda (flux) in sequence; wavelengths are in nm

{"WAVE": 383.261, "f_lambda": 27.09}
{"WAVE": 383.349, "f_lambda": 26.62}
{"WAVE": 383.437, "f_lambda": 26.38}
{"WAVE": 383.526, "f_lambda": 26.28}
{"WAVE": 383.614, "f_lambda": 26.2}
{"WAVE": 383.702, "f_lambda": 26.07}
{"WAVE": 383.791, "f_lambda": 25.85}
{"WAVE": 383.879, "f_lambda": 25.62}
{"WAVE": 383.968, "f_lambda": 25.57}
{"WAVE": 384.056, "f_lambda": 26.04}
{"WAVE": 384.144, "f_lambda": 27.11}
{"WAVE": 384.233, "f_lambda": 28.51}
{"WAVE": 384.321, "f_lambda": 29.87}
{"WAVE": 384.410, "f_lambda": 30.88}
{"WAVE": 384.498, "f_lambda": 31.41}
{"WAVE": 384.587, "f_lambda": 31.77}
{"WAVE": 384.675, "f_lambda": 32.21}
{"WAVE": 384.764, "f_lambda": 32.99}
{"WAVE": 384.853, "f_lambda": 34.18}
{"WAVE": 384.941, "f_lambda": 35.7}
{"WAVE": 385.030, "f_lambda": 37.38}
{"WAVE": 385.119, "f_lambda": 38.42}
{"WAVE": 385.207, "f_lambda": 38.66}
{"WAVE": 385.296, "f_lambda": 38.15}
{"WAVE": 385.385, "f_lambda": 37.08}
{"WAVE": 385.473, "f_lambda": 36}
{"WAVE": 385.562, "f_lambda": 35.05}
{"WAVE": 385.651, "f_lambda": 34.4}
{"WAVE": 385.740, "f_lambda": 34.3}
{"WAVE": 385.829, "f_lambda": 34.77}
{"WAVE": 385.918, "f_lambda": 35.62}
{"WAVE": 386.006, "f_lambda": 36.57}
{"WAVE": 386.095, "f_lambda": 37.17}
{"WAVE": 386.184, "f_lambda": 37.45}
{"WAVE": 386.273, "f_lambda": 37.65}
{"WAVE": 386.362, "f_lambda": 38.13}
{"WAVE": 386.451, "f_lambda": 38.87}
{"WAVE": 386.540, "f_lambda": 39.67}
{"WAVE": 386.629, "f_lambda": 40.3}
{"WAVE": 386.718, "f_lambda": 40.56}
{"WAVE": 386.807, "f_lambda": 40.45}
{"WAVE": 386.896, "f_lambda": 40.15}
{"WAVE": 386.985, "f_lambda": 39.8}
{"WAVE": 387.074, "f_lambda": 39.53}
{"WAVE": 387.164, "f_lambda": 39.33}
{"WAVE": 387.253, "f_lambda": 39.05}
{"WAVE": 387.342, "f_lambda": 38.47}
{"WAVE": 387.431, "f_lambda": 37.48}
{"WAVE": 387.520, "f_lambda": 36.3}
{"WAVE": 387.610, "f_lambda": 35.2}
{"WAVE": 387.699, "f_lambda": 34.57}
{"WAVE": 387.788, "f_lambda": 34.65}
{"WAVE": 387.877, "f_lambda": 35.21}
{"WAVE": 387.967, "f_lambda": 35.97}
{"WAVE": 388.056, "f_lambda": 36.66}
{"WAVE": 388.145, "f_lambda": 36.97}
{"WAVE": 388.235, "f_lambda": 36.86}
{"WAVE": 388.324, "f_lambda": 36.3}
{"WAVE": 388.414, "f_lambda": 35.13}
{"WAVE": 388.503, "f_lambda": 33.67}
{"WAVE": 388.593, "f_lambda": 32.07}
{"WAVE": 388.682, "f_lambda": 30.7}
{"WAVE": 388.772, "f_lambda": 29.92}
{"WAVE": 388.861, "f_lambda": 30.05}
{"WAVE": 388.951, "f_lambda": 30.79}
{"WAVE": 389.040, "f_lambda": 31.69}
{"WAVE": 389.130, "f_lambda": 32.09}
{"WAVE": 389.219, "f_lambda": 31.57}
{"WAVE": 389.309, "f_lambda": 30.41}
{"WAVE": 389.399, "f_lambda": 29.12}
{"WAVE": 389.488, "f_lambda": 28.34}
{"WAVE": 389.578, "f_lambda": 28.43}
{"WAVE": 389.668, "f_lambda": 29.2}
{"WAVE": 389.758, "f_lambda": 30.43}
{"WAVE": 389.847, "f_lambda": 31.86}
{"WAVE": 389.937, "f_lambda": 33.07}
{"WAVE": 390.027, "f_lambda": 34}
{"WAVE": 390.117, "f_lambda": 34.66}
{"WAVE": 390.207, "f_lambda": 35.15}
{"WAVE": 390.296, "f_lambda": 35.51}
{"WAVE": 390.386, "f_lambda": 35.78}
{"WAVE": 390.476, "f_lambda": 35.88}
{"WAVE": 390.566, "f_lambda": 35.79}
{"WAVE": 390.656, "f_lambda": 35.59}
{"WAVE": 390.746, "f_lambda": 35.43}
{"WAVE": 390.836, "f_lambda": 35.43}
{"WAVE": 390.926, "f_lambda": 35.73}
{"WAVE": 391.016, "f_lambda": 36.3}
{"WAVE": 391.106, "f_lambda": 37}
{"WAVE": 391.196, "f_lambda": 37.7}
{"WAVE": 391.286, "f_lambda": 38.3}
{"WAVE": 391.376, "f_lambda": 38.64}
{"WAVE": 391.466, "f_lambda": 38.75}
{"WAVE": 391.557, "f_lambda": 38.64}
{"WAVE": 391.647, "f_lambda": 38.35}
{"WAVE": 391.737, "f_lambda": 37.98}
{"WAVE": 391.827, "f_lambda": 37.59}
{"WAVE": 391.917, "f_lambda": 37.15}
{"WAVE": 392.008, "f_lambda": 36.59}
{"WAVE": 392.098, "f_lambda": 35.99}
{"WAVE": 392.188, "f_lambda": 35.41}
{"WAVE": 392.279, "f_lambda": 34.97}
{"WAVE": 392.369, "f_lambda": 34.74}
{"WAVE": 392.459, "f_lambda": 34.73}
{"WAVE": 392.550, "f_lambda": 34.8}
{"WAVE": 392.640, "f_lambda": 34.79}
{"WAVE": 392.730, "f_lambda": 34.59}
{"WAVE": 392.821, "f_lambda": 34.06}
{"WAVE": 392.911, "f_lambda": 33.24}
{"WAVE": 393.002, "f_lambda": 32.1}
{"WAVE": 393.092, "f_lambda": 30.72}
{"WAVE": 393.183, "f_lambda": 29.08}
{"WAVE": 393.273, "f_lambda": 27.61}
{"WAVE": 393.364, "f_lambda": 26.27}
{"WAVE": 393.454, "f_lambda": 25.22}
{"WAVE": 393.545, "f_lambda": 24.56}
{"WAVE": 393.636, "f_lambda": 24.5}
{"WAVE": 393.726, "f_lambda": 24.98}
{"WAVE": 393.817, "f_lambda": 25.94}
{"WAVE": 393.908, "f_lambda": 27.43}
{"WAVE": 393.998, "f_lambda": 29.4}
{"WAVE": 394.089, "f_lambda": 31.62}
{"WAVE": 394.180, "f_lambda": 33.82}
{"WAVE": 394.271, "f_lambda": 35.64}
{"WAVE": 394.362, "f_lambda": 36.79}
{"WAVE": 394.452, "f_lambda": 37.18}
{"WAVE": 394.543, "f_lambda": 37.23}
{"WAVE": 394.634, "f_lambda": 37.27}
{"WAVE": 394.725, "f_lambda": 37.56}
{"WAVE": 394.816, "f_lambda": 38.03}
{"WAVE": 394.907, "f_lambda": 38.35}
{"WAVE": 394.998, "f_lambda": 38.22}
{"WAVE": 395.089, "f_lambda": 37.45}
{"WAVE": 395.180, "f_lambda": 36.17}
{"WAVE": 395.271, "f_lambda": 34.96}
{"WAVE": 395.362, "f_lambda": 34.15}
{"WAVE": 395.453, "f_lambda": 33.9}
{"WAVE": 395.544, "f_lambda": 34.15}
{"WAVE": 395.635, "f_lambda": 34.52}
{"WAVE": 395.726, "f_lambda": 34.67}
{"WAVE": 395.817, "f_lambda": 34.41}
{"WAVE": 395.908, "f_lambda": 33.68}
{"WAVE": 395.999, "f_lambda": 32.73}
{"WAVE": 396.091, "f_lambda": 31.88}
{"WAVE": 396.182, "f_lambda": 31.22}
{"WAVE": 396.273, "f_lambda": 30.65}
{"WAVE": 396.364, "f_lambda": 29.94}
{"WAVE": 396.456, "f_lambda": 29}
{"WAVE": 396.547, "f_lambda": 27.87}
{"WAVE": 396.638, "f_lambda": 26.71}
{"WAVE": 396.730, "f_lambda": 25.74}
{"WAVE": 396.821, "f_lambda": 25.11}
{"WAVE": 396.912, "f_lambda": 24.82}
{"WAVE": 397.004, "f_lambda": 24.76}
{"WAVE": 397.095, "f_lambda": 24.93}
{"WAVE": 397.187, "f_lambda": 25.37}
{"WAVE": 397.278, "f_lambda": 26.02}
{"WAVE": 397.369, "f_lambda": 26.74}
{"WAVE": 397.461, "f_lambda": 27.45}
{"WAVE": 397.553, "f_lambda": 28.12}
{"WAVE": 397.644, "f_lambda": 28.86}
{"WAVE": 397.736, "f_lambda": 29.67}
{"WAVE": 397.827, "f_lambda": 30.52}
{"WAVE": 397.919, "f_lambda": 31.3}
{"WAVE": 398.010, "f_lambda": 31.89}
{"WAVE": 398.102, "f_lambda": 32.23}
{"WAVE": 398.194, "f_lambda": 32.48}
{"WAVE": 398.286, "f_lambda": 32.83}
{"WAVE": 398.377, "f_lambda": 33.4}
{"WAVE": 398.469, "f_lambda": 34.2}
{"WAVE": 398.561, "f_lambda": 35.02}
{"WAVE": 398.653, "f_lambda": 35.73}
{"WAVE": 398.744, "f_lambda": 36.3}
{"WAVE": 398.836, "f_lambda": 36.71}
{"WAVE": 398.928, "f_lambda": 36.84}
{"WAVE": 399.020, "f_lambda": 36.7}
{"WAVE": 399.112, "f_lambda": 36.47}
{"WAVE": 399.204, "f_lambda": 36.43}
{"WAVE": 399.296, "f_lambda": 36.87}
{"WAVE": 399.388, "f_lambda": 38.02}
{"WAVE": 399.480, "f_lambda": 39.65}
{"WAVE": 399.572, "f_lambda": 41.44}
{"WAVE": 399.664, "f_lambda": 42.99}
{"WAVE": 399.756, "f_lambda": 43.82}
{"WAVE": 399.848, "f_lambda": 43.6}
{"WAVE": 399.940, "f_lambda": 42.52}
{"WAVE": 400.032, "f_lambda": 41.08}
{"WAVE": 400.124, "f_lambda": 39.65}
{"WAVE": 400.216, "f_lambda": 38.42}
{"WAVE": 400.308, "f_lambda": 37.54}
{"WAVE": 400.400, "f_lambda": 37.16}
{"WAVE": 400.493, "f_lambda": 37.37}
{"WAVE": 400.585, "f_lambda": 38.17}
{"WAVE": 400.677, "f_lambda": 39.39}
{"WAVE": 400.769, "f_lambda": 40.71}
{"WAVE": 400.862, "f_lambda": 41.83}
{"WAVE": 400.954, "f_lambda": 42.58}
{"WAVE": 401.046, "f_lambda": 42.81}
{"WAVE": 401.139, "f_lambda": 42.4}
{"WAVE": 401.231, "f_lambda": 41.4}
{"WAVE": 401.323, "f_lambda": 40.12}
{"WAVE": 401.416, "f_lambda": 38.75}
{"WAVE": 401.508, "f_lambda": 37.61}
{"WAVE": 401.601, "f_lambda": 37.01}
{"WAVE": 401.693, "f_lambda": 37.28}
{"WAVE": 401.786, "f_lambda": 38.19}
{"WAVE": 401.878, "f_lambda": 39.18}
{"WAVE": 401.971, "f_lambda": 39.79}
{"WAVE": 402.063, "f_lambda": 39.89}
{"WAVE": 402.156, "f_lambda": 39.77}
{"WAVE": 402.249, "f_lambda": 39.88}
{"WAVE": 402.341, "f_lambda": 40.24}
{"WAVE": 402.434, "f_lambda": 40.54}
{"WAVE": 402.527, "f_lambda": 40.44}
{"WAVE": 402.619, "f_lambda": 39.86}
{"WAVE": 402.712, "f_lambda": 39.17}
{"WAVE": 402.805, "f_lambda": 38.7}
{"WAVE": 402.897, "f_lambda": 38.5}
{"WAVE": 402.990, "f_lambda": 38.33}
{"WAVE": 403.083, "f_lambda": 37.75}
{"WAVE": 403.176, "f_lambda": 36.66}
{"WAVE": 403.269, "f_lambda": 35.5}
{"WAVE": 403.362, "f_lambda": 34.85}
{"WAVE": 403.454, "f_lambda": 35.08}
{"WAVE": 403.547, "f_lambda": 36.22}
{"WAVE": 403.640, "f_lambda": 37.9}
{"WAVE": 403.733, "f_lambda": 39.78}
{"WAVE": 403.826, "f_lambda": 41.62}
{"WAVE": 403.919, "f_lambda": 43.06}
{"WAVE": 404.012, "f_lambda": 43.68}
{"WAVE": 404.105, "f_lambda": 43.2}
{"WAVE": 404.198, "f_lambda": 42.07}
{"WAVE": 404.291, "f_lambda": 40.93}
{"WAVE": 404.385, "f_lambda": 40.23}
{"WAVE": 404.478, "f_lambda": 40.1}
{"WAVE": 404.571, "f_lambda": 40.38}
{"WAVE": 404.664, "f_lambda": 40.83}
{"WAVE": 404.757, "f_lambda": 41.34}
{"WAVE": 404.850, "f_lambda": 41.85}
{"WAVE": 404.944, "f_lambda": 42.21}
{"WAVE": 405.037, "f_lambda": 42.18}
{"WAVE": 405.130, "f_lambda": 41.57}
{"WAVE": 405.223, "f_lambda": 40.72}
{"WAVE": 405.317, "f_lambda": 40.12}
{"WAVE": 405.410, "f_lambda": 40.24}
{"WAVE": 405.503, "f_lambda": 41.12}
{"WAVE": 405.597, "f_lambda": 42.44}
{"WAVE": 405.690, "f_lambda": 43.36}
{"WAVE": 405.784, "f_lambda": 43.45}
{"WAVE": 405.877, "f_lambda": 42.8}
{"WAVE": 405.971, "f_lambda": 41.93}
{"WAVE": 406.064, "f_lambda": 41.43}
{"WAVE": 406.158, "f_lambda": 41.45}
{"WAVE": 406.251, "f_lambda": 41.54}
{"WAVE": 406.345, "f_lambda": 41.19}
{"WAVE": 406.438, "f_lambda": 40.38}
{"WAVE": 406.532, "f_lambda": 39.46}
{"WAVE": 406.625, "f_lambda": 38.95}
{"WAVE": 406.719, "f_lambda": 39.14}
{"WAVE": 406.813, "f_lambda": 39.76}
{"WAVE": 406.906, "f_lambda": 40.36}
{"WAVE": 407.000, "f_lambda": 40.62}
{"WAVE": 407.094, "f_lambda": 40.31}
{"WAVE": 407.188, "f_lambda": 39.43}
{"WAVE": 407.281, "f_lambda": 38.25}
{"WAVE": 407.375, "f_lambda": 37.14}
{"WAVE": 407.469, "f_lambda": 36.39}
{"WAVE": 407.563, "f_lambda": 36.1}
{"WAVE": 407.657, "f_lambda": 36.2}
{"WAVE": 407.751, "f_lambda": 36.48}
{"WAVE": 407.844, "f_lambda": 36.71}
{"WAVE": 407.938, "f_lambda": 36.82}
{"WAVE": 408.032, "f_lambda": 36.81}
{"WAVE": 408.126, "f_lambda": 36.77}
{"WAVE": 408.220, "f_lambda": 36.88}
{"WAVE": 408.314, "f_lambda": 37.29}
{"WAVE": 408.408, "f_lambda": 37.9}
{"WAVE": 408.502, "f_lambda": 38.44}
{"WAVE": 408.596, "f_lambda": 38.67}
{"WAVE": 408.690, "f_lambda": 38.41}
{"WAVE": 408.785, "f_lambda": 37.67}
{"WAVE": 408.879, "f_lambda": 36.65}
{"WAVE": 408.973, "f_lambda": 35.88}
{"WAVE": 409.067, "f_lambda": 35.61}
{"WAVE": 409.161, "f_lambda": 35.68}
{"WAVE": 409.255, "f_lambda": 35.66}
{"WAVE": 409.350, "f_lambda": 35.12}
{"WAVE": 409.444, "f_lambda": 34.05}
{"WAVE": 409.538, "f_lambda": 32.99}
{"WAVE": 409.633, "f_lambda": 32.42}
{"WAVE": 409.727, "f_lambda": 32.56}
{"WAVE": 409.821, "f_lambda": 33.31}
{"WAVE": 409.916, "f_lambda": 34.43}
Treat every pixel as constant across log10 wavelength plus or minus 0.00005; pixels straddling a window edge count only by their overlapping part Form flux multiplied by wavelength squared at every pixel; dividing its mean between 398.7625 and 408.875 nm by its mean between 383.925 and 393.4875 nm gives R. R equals 1.23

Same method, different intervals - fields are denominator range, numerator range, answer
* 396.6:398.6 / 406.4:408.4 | 1.38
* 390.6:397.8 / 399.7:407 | 1.29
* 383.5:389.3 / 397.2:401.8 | 1.14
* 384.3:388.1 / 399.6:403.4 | 1.17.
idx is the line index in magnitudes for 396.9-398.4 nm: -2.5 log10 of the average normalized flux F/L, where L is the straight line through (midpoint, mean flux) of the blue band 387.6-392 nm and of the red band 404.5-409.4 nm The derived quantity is 0.256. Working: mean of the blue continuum 34.4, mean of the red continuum 39.2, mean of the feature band 28.9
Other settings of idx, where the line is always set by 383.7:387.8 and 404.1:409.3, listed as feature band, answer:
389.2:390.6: 0.11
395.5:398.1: 0.26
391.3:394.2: 0.12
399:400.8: -0.04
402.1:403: -0.03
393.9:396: 0.06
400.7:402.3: -0.04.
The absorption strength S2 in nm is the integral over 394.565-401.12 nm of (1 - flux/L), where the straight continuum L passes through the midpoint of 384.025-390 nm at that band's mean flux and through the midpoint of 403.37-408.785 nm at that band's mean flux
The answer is 0.53 nm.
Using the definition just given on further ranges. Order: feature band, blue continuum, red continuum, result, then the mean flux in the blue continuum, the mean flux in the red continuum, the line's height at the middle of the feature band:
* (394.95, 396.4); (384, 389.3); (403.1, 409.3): 0.12 nm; 35.2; 39.3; 37.1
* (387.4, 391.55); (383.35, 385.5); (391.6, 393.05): -0.04 nm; 31.1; 35.5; 33.9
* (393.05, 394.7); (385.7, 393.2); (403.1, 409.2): 0.27 nm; 35.3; 39.4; 36.4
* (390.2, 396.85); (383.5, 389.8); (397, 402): 0.29 nm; 34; 36.3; 35.2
